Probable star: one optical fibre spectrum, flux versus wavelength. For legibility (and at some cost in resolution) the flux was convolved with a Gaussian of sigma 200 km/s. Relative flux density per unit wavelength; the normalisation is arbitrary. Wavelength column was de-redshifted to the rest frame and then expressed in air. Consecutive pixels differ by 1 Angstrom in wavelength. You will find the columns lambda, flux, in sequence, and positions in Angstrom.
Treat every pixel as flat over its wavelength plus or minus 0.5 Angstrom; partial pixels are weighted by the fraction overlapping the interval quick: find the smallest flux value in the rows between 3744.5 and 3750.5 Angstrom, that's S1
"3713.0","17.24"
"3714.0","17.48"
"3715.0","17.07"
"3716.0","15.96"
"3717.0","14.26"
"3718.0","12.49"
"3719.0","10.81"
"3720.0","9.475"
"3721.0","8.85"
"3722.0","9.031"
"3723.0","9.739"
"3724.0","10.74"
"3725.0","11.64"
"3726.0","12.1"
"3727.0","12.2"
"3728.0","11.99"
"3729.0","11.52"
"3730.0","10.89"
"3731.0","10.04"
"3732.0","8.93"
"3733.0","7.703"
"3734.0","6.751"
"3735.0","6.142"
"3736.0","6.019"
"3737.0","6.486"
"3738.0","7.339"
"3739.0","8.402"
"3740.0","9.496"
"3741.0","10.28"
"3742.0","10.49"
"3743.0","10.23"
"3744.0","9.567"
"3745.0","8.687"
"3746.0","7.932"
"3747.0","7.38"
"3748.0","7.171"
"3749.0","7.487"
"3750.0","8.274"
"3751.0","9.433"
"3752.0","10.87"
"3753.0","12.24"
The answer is 7.171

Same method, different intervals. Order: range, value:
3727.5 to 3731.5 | 10.04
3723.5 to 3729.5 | 10.74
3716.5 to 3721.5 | 8.85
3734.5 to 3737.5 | 6.019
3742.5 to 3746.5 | 7.932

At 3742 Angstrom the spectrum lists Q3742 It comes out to 10.49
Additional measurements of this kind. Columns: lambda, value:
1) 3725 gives 11.64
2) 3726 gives 12.1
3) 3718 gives 12.49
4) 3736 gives 6.019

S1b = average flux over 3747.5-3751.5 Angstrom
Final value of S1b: 8.09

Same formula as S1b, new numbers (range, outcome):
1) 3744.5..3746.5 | 8.31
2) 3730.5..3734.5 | 8.36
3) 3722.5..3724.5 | 10.2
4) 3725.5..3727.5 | 12.1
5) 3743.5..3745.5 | 9.13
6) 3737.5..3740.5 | 8.41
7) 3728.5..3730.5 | 11.2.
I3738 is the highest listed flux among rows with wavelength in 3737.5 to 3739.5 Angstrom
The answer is 8.402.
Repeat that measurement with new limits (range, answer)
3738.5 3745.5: 10.49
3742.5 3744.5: 10.23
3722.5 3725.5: 11.64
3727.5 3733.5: 11.99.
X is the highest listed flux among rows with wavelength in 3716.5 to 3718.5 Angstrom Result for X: 14.26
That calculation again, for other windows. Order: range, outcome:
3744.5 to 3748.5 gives 8.687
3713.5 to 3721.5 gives 17.48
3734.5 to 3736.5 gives 6.142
